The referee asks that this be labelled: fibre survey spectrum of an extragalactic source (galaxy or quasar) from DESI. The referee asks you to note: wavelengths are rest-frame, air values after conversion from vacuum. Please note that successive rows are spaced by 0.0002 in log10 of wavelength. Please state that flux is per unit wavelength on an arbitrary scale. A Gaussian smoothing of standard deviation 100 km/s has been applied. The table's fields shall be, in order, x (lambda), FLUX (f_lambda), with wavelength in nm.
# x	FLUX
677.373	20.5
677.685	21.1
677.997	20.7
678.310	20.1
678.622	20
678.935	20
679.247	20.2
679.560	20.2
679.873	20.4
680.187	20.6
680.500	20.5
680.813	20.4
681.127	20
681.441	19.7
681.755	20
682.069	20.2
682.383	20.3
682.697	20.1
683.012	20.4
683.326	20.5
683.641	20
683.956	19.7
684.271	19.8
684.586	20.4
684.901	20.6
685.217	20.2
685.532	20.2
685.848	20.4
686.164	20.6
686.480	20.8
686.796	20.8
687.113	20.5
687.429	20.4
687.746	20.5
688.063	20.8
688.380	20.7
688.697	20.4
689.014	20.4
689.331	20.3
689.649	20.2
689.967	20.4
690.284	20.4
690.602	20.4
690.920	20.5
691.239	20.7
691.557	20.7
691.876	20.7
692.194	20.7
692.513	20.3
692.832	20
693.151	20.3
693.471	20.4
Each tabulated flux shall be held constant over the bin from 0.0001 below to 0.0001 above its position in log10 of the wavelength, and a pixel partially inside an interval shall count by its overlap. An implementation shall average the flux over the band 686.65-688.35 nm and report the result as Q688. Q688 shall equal 20.6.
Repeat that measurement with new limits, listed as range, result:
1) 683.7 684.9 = 20.1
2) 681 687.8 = 20.3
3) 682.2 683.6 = 20.3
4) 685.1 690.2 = 20.5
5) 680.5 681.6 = 20.1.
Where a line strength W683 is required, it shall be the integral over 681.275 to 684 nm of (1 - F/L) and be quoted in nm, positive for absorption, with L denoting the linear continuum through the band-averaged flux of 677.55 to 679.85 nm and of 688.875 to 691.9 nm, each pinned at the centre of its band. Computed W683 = 0.034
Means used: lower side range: 20.3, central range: 20.1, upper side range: 20.5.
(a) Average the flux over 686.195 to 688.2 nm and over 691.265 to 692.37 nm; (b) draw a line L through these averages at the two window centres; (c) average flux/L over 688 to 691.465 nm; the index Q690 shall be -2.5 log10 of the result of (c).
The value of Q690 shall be 0.01 mag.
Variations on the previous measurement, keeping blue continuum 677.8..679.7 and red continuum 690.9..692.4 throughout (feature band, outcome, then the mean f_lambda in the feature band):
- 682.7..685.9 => 0.01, 20.2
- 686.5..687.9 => 0.00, 20.6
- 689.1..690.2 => 0.01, 20.3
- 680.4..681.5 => 0.01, 20.2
